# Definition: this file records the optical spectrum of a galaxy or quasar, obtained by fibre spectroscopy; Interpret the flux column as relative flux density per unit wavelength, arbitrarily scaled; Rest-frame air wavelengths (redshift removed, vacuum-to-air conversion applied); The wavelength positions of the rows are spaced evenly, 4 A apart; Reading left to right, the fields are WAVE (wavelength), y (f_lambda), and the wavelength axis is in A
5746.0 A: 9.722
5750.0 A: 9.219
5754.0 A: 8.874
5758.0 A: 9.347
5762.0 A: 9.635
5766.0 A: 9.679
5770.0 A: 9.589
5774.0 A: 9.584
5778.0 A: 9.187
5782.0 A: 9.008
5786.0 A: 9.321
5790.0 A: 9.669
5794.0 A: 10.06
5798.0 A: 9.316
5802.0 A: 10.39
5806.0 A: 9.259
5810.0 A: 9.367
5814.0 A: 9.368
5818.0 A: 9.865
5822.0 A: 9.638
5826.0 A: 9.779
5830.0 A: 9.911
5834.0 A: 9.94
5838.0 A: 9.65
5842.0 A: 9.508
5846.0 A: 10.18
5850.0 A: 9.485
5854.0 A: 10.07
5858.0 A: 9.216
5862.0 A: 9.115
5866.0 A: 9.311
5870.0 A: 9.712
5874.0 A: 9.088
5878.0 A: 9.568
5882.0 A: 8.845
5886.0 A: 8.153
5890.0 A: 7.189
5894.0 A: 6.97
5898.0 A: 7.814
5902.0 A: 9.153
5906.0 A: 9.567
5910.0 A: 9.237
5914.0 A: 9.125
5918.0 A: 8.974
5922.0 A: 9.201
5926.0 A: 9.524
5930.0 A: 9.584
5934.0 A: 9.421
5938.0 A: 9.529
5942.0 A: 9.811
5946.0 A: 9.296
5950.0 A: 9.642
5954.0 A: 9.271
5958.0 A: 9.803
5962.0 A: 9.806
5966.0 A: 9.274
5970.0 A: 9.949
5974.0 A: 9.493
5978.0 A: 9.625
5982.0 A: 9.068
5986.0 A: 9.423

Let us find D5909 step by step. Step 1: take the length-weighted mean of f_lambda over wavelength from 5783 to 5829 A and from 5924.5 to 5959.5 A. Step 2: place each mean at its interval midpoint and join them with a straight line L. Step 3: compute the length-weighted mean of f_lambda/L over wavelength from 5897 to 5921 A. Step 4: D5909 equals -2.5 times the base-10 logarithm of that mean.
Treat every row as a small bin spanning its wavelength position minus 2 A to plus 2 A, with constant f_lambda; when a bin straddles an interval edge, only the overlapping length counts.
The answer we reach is 0.06 mag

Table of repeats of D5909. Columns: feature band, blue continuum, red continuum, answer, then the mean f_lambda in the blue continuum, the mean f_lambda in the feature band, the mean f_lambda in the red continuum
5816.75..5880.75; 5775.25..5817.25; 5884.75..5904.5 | -0.12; 9.51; 9.62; 7.89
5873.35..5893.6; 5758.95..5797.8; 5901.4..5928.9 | 0.11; 9.51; 8.41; 9.27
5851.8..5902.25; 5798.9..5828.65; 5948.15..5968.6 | 0.10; 9.66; 8.77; 9.57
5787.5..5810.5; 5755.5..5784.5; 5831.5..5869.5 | -0.02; 9.42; 9.69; 9.62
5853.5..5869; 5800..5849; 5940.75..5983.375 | 0.03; 9.73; 9.38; 9.55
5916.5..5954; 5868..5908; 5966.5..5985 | -0.04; 8.61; 9.44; 9.51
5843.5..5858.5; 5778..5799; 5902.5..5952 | -0.04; 9.45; 9.78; 9.4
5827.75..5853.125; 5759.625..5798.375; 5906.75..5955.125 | -0.04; 9.51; 9.79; 9.39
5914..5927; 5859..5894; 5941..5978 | 0.00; 8.77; 9.19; 9.59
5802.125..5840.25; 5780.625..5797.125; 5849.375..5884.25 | -0.03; 9.52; 9.68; 9.37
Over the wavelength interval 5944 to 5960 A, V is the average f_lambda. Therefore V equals 9.5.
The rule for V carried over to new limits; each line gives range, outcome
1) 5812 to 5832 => 9.71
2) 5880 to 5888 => 8.5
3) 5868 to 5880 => 9.46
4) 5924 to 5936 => 9.51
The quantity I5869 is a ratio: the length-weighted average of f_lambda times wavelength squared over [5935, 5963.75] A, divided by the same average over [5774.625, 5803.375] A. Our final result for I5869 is 1.1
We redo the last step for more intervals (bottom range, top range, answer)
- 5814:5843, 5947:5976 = 1.03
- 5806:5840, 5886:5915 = 0.89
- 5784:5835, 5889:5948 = 0.96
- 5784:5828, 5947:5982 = 1.05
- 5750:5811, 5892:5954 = 1.01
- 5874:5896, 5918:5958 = 1.17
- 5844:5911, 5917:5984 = 1.08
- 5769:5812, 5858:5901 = 0.93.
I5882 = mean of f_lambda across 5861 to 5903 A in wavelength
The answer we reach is 8.6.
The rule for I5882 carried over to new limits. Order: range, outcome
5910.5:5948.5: 9.38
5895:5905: 8.44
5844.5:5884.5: 9.43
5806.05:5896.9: 9.25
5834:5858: 9.75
